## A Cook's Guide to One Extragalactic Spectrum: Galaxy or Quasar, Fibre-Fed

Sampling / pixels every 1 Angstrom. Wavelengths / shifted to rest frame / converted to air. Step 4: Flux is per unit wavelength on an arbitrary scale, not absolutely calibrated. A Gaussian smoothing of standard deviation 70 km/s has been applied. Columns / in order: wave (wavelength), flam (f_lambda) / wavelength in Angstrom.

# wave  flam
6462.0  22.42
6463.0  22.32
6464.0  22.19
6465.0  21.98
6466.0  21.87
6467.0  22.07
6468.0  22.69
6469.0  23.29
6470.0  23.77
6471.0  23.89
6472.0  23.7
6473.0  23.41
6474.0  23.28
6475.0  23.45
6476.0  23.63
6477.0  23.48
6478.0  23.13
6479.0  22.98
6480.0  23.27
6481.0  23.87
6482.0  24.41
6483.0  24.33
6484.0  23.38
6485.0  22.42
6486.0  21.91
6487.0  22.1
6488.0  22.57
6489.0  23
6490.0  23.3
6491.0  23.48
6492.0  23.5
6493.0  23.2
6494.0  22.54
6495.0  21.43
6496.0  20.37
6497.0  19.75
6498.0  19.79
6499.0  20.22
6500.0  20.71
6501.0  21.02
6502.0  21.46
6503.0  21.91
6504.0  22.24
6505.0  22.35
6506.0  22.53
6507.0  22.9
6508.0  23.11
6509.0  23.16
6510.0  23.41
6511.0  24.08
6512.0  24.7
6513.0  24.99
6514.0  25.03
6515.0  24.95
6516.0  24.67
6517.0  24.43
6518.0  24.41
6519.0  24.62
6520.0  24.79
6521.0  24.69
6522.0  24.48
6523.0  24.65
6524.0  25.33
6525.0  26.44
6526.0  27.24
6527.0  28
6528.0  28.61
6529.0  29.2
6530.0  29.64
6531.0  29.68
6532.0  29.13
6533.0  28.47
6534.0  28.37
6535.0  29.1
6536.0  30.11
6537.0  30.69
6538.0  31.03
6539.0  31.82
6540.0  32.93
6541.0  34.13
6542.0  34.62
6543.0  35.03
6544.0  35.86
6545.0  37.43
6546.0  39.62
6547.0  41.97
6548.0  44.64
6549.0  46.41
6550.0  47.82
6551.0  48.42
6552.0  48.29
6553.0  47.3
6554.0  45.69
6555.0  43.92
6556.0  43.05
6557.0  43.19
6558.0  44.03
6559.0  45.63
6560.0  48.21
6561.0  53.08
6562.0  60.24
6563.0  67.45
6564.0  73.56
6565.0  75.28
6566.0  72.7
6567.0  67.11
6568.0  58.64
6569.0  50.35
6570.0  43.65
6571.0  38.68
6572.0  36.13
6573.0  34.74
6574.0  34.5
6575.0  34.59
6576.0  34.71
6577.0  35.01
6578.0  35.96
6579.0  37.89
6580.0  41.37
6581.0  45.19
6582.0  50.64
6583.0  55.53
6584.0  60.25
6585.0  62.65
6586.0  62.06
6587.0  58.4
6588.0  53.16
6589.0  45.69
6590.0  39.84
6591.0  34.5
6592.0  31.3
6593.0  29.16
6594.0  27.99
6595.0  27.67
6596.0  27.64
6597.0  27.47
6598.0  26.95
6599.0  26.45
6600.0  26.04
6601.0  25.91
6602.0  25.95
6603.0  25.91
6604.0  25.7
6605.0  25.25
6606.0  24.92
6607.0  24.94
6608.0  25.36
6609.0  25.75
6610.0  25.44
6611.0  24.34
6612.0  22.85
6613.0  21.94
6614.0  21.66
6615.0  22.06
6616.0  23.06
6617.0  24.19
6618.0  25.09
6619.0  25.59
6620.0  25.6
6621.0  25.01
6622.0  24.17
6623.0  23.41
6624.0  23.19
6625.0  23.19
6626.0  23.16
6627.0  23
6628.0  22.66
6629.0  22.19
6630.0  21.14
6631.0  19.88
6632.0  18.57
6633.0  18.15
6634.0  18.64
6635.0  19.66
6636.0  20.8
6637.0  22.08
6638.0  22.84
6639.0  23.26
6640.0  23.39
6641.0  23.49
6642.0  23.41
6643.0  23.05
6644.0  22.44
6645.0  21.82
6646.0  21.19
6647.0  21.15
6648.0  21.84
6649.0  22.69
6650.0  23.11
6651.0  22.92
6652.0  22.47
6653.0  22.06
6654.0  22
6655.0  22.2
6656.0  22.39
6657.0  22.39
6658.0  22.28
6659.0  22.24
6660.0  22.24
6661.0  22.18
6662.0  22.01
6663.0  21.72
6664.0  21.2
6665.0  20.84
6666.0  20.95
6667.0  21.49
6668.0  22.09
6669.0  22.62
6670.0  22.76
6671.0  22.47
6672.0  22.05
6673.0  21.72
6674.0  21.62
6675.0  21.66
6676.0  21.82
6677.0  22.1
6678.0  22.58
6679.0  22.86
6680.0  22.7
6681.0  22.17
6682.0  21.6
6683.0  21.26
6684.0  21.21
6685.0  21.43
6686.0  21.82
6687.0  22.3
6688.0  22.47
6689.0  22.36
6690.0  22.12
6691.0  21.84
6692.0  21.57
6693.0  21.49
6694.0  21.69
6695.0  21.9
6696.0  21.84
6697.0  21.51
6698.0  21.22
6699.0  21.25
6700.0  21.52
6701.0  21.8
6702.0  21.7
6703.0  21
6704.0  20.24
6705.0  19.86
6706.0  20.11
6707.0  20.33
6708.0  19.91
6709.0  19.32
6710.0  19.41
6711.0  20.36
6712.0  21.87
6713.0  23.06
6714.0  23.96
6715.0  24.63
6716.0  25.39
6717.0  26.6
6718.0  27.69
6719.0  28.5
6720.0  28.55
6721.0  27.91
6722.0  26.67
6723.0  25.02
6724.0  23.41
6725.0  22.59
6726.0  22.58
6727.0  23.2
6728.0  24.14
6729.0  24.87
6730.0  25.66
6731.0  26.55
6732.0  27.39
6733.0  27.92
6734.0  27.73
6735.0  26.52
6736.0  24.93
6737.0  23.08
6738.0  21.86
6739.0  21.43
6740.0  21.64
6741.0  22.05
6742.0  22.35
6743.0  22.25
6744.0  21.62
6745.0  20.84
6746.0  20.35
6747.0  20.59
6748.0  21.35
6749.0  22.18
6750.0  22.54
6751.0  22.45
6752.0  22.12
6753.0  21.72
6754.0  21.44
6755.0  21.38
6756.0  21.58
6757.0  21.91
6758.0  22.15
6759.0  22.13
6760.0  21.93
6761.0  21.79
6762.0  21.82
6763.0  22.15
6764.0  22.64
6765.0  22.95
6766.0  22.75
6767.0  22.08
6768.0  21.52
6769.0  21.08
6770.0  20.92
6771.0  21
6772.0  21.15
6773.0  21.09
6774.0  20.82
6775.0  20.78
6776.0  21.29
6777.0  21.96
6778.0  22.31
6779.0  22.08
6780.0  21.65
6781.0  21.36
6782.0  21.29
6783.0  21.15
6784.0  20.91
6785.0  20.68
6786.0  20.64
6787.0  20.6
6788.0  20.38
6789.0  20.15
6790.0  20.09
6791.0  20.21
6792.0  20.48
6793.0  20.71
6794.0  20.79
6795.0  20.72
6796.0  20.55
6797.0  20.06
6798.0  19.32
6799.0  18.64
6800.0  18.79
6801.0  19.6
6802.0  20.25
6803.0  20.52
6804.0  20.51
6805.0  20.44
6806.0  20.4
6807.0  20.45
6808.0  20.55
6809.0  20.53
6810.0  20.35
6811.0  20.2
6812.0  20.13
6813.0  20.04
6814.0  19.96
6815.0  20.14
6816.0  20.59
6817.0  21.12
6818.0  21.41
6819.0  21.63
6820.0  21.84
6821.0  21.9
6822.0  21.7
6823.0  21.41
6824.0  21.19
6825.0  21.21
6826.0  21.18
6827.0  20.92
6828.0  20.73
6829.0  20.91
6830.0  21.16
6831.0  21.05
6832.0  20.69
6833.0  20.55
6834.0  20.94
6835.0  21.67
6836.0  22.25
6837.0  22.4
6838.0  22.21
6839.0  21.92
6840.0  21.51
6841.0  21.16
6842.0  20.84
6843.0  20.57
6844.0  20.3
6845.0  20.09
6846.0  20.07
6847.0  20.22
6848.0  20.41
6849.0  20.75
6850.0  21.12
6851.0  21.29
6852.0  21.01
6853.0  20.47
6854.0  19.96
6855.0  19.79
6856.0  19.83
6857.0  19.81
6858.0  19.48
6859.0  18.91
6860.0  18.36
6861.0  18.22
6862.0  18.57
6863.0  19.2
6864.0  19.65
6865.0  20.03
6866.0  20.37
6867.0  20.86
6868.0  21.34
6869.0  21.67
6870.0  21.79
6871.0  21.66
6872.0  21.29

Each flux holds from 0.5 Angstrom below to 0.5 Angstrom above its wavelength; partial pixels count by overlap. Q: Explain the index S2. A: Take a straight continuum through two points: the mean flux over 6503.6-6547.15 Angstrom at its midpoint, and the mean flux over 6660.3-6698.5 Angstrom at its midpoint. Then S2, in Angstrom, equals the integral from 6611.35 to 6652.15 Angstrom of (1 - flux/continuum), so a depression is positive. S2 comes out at 2.3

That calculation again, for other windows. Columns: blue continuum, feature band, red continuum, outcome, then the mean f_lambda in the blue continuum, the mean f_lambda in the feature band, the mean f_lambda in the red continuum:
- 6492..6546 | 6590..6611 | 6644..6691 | -2.9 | 26.2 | 27.3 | 22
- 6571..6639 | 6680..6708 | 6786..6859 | 5.2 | 30.3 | 21.5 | 20.6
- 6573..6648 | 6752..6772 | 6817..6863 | 1.5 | 29.2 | 21.8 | 20.7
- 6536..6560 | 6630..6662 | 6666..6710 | 6.3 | 40.5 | 21.8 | 21.6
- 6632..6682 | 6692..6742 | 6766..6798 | -4.3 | 22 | 23.3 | 21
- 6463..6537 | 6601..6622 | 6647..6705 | -1.7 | 24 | 24.6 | 21.9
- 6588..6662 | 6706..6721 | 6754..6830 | -0.6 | 24.4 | 23.6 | 21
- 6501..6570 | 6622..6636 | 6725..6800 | 4.1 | 36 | 21.4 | 22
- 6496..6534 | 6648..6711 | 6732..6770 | 3.7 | 24.5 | 21.7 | 22.4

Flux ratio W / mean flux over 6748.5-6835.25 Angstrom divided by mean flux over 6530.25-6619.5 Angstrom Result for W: 0.55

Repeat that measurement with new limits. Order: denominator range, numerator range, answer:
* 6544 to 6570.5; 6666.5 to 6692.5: 0.43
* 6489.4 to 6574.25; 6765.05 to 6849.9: 0.61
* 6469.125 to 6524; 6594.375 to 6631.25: 1.06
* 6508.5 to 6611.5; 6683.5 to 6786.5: 0.61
